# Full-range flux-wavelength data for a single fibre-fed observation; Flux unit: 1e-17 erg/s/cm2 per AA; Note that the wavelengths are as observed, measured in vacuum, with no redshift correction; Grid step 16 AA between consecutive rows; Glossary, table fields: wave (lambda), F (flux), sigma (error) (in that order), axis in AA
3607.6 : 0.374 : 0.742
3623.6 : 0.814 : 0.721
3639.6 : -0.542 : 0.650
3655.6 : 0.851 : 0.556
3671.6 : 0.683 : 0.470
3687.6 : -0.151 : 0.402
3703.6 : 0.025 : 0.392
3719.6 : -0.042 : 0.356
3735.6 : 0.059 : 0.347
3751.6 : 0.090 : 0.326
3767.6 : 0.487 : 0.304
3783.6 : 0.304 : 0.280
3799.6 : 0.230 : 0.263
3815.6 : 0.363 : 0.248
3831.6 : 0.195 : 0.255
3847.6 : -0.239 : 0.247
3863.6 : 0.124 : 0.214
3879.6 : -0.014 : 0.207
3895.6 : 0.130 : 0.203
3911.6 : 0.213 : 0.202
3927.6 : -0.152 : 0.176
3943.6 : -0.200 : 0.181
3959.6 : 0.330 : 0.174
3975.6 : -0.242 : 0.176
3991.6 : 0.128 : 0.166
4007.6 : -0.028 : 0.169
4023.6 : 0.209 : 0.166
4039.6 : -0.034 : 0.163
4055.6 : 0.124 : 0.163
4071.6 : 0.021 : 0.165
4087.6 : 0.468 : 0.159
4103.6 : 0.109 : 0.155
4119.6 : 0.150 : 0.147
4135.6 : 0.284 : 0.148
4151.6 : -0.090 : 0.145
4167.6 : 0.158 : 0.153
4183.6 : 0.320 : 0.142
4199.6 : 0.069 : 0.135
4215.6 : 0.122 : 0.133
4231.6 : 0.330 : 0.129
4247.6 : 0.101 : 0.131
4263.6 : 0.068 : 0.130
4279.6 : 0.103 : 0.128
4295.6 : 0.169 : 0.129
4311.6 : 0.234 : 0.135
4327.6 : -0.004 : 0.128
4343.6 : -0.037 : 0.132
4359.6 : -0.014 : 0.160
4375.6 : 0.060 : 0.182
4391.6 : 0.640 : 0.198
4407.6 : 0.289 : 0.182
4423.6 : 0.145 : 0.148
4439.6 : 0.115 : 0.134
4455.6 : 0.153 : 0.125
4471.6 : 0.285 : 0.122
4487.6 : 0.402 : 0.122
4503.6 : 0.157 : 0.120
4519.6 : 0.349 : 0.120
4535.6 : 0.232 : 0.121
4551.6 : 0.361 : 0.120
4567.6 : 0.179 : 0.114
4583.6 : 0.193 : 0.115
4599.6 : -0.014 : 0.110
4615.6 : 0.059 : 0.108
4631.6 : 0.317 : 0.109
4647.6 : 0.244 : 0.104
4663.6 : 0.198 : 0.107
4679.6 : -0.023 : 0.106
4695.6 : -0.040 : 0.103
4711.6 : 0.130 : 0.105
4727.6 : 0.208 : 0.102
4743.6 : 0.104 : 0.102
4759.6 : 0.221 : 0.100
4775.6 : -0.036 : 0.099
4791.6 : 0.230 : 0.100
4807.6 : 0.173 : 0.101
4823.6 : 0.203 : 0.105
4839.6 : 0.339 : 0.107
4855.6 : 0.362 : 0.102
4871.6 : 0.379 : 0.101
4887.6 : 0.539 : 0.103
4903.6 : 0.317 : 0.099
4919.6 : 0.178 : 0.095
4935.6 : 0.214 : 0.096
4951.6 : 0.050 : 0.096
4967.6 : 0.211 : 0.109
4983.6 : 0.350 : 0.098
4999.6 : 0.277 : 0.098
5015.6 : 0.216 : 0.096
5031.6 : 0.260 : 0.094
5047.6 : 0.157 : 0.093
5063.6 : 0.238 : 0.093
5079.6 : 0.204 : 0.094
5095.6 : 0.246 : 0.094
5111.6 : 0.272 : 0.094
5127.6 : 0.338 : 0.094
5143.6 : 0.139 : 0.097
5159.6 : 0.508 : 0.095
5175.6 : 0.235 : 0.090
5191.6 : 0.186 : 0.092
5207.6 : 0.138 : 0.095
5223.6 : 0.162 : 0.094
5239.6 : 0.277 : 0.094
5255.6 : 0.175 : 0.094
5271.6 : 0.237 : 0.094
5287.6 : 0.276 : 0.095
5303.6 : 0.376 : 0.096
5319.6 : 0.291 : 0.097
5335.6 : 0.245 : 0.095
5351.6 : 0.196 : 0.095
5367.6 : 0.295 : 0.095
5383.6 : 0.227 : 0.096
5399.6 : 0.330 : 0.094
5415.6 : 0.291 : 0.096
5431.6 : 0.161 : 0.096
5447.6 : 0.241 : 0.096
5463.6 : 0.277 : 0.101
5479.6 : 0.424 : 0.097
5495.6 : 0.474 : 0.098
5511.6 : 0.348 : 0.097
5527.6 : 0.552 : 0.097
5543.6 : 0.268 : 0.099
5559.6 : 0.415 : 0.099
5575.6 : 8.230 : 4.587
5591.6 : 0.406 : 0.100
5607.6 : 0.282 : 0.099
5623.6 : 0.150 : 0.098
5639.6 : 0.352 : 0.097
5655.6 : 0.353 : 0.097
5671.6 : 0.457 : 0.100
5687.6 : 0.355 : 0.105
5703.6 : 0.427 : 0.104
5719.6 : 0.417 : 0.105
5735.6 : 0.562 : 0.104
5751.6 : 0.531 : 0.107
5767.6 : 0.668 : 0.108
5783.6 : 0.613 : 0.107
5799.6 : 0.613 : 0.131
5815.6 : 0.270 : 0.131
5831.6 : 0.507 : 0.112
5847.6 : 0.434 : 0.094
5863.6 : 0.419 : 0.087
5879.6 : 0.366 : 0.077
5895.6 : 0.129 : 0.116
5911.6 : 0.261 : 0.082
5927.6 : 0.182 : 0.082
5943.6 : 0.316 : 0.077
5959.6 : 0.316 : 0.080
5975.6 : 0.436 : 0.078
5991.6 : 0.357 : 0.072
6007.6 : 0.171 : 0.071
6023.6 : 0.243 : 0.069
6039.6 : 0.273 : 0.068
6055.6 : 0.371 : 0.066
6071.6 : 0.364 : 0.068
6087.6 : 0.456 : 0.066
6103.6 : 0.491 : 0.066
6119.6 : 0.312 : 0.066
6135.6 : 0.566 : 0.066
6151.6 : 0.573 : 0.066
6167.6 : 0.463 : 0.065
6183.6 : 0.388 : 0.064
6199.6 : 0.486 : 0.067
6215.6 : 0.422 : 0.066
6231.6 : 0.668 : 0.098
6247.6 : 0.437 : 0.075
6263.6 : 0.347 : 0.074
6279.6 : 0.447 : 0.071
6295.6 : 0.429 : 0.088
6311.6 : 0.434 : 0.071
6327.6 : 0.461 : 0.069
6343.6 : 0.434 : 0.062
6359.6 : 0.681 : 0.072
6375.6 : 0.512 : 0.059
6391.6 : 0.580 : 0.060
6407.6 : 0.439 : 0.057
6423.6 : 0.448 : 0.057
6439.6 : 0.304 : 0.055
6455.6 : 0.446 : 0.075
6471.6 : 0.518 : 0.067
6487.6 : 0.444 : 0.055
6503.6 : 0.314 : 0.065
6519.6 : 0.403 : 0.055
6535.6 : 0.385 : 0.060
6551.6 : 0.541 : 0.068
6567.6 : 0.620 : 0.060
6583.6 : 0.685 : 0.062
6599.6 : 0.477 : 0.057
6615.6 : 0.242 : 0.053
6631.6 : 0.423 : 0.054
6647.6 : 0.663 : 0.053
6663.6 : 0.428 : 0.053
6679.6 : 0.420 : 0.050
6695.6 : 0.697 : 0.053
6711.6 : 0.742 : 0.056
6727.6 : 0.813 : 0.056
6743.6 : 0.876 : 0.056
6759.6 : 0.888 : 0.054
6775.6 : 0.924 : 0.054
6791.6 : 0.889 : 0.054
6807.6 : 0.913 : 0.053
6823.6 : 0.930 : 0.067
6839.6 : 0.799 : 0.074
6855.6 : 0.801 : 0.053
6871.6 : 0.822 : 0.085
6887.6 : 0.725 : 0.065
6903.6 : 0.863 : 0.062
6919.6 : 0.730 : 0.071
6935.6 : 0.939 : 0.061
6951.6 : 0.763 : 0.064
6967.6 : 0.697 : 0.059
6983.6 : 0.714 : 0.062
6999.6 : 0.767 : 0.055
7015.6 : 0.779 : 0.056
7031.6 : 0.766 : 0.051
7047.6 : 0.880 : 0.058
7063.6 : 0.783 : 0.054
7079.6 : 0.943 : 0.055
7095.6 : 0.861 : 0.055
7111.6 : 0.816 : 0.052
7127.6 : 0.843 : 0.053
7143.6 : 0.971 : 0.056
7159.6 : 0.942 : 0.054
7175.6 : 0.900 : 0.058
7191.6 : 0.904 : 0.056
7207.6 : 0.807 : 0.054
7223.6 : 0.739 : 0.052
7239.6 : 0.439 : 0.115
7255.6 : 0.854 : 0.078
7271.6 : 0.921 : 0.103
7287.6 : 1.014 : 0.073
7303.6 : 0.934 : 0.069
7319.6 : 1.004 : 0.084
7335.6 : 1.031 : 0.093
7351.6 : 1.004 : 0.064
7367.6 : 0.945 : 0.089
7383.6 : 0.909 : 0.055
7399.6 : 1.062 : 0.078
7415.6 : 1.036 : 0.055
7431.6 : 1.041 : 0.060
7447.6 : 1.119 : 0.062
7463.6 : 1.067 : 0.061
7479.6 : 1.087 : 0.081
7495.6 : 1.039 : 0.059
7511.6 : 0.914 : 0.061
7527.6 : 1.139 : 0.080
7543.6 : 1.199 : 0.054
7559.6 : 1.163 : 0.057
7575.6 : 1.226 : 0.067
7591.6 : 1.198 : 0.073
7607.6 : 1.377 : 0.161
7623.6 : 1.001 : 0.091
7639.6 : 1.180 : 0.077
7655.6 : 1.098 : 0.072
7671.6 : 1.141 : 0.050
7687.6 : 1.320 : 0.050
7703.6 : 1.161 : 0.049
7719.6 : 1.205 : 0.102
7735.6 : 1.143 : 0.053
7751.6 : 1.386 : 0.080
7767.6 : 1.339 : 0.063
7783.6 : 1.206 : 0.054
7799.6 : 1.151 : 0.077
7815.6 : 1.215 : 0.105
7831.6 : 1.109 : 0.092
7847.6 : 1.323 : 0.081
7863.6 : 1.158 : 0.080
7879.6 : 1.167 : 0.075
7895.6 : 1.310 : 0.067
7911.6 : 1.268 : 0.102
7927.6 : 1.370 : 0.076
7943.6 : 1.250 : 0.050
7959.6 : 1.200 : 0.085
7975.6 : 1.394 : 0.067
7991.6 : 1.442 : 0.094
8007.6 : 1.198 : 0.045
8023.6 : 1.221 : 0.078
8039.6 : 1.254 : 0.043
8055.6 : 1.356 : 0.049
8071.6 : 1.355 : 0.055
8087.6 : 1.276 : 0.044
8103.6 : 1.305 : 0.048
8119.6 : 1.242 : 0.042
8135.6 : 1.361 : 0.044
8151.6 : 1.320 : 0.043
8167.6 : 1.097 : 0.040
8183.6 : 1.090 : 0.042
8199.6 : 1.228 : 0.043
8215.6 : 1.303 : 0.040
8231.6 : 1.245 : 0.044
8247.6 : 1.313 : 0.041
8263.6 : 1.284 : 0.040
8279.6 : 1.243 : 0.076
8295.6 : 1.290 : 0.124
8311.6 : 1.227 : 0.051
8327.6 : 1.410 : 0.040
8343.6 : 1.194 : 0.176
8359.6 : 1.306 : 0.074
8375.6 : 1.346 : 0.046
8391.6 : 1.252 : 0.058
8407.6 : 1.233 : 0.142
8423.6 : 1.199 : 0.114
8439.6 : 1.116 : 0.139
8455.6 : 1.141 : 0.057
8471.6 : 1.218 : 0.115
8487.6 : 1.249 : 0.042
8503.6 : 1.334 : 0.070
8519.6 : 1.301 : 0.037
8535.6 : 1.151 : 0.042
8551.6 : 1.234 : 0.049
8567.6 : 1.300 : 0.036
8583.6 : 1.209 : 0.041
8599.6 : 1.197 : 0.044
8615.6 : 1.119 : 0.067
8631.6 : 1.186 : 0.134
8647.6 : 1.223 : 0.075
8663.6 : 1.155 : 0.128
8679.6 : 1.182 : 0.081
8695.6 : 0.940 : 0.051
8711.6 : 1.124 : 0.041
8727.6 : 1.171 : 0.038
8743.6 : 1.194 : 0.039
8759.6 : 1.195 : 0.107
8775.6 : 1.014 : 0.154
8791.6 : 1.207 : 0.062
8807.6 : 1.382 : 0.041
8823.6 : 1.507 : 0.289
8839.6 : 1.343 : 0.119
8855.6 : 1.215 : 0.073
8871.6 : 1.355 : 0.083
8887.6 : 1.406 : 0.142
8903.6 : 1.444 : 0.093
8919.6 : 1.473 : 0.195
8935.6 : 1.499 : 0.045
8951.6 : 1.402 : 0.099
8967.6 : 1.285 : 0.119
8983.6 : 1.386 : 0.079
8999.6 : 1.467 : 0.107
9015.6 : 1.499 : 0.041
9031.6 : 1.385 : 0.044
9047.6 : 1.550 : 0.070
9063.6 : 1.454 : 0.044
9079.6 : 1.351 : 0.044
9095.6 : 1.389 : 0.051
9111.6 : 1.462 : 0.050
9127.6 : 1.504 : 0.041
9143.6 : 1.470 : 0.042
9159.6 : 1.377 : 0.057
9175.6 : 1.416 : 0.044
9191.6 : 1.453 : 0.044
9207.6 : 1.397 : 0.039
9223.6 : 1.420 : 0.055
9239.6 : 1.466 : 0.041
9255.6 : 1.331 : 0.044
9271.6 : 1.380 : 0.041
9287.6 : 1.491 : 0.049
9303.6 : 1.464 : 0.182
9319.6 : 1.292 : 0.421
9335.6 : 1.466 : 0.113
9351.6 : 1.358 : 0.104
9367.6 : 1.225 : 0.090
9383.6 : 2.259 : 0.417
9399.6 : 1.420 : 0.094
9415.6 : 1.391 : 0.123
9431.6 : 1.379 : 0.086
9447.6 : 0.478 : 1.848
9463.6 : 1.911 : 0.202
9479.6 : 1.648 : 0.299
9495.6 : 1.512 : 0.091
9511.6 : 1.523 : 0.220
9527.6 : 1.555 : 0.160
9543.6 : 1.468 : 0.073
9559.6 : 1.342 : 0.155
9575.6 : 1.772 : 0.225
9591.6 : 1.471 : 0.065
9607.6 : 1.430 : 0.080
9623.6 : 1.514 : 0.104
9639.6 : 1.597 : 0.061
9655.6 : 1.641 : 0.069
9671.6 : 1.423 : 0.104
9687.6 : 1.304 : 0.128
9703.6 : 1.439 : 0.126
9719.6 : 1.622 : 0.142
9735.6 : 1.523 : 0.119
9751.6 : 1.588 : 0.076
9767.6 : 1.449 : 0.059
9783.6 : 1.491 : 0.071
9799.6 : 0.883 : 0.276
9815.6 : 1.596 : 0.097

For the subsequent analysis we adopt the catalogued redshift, 0.681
